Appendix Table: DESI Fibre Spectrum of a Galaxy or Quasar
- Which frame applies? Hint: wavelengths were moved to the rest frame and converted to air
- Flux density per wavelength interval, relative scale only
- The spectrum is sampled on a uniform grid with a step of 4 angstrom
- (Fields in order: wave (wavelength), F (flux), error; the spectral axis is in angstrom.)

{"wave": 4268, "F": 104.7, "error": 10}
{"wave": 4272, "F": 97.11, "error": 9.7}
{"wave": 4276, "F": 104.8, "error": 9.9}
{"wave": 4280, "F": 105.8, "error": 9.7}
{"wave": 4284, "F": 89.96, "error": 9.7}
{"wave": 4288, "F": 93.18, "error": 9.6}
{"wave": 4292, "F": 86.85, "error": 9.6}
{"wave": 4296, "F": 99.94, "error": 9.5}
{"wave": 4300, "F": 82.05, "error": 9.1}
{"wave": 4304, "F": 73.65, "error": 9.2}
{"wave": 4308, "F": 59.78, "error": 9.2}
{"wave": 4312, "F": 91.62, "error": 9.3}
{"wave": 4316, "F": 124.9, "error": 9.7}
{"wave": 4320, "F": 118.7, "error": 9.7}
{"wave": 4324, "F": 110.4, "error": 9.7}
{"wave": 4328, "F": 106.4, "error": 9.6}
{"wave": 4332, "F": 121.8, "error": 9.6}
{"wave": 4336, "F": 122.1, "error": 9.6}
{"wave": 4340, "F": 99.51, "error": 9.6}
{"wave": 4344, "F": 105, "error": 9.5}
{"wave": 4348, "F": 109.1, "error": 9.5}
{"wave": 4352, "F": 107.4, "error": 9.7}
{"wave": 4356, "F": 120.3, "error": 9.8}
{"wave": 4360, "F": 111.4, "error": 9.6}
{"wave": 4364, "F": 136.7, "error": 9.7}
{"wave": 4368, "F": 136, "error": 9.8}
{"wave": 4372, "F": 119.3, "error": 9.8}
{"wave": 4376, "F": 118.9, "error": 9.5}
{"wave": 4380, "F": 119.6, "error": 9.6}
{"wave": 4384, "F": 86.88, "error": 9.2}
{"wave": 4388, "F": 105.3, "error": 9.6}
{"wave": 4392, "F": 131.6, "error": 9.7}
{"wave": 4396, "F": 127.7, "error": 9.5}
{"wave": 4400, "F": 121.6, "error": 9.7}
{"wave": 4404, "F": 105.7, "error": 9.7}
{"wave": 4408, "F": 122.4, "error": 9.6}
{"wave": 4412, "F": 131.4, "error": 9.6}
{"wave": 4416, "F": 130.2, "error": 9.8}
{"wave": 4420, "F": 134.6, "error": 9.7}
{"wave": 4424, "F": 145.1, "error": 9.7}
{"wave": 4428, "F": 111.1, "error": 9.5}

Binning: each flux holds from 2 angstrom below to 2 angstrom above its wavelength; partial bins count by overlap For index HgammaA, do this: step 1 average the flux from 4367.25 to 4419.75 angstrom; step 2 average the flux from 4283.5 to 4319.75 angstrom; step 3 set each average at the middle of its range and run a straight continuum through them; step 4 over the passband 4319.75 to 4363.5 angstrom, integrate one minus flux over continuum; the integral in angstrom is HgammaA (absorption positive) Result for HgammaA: -4.01 angstrom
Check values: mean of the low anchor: 90.5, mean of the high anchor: 120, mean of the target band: 113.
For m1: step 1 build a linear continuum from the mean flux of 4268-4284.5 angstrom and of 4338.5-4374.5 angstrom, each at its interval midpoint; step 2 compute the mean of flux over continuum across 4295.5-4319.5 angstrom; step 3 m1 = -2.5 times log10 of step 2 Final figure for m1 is 0.19 mag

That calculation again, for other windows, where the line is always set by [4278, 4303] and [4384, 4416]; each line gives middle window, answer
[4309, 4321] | -0.09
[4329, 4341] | -0.12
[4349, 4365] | -0.08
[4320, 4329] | -0.11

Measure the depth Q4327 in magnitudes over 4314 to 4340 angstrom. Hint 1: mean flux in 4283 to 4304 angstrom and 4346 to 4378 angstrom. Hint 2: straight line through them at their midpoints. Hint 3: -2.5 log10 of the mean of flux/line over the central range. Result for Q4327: -0.12 mag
